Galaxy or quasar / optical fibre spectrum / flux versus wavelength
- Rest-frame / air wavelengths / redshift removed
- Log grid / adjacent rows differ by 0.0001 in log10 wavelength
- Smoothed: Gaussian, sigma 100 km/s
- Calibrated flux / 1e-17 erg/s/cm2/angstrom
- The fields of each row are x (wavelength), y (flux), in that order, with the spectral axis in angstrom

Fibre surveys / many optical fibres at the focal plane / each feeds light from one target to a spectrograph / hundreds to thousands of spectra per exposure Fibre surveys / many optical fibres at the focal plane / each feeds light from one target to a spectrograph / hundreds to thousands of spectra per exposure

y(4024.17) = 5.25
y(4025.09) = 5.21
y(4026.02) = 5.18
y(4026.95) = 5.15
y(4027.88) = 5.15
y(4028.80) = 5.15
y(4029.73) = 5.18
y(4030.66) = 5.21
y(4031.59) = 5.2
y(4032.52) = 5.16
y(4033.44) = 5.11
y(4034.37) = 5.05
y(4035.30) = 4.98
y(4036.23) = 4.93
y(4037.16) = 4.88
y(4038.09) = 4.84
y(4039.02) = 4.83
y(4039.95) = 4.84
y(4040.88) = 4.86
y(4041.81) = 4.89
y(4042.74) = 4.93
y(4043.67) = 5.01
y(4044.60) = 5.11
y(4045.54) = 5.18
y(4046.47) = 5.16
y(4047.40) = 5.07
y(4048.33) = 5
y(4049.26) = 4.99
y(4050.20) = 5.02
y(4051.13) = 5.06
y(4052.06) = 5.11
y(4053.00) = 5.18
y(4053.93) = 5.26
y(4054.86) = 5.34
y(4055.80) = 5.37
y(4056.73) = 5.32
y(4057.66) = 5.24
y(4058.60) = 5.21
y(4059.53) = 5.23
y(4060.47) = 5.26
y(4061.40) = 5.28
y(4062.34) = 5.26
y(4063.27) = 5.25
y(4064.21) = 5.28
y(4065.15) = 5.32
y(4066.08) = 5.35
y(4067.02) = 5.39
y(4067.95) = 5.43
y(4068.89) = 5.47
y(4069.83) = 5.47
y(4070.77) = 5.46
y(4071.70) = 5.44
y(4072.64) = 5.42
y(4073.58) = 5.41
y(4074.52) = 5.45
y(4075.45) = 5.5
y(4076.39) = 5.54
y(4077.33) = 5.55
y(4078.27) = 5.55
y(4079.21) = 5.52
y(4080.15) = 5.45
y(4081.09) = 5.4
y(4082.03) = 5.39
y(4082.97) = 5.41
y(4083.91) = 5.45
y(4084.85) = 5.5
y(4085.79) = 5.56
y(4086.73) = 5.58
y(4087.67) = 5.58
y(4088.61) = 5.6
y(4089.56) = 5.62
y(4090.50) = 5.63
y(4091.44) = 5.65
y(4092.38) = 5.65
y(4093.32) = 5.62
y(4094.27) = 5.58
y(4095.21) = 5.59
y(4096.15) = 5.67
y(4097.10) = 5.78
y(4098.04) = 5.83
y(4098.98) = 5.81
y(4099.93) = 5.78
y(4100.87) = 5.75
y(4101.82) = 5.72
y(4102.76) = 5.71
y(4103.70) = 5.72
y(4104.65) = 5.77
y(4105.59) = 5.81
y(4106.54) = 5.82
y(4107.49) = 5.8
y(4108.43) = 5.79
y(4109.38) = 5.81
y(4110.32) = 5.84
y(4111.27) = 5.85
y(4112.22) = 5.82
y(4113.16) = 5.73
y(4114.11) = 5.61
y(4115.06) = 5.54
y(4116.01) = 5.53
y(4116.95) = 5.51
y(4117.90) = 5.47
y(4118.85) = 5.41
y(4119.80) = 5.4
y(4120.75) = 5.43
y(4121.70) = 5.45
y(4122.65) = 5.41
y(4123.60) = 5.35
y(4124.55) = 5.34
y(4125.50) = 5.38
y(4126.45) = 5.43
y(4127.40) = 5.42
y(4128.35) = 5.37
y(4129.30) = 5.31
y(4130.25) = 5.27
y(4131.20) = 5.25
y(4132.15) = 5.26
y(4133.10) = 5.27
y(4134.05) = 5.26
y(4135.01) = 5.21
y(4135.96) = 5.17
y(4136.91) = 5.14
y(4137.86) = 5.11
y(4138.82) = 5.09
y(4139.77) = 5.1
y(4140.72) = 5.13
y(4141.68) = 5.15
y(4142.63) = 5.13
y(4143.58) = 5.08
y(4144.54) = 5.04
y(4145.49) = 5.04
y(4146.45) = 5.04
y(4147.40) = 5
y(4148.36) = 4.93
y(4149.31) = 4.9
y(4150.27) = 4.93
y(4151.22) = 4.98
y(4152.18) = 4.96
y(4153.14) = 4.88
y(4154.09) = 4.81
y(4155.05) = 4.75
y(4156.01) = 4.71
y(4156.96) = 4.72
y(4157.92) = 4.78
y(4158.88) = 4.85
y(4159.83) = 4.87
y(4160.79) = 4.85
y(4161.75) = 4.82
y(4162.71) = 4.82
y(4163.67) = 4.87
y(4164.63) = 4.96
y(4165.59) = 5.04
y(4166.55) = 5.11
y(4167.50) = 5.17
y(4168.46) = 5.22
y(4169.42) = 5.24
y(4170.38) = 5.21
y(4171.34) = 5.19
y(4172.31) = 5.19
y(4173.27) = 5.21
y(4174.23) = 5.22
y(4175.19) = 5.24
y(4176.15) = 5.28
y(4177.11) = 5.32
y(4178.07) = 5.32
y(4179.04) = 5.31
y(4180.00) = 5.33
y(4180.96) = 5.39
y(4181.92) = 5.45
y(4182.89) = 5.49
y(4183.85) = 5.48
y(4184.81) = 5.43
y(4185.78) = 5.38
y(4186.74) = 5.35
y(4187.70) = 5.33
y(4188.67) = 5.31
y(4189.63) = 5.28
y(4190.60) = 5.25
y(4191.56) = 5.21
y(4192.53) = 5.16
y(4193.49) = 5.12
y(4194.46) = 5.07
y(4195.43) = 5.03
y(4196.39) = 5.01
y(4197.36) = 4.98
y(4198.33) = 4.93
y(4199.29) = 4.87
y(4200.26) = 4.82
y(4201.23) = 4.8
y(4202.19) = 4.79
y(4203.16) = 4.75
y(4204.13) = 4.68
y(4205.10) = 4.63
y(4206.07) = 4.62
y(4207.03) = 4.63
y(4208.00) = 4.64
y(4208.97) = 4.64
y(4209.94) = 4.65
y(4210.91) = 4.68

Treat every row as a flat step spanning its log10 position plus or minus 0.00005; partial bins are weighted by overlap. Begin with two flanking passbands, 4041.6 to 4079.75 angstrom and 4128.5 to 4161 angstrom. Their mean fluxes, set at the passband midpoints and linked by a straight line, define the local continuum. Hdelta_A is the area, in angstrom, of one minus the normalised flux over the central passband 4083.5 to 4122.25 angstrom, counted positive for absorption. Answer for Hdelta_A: -3.7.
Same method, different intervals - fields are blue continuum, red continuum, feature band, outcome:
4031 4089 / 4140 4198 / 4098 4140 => -2.7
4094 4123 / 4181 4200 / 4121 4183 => 3.4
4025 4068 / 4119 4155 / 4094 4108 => -1.6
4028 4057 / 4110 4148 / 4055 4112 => -3.8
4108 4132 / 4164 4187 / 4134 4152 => 1.1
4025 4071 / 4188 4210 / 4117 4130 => -0.9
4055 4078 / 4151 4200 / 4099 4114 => -1.4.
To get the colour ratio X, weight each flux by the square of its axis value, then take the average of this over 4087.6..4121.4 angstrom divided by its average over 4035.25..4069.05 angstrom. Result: 1.13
